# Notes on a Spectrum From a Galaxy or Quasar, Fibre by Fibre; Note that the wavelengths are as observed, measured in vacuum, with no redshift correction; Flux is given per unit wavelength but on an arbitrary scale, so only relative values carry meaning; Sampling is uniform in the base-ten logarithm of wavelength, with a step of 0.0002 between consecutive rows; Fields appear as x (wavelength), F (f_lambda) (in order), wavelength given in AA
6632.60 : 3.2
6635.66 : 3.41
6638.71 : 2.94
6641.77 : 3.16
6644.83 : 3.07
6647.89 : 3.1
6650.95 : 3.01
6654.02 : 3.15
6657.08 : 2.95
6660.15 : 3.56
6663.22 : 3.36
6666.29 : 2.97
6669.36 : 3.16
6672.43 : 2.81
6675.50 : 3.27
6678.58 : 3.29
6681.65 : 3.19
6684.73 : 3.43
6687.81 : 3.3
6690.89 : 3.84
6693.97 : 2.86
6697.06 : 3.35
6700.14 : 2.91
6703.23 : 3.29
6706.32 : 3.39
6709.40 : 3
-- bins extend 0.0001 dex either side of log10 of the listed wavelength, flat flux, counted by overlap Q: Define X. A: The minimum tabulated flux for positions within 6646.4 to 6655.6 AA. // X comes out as 3.01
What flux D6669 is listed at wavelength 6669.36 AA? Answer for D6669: 3.16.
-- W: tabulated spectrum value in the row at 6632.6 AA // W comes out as 3.2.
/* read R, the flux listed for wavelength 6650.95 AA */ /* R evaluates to 3.01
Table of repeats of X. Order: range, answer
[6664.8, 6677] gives 2.81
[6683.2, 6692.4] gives 3.3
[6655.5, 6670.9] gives 2.95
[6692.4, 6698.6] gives 2.86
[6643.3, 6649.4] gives 3.07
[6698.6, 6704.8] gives 2.91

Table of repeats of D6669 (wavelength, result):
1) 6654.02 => 3.15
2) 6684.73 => 3.43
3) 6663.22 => 3.36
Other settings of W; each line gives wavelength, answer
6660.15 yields 3.56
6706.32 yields 3.39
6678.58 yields 3.29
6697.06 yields 3.35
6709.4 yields 3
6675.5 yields 3.27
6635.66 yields 3.41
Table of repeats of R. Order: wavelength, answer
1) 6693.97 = 2.86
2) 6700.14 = 2.91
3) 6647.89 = 3.1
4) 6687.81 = 3.3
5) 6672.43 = 2.81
